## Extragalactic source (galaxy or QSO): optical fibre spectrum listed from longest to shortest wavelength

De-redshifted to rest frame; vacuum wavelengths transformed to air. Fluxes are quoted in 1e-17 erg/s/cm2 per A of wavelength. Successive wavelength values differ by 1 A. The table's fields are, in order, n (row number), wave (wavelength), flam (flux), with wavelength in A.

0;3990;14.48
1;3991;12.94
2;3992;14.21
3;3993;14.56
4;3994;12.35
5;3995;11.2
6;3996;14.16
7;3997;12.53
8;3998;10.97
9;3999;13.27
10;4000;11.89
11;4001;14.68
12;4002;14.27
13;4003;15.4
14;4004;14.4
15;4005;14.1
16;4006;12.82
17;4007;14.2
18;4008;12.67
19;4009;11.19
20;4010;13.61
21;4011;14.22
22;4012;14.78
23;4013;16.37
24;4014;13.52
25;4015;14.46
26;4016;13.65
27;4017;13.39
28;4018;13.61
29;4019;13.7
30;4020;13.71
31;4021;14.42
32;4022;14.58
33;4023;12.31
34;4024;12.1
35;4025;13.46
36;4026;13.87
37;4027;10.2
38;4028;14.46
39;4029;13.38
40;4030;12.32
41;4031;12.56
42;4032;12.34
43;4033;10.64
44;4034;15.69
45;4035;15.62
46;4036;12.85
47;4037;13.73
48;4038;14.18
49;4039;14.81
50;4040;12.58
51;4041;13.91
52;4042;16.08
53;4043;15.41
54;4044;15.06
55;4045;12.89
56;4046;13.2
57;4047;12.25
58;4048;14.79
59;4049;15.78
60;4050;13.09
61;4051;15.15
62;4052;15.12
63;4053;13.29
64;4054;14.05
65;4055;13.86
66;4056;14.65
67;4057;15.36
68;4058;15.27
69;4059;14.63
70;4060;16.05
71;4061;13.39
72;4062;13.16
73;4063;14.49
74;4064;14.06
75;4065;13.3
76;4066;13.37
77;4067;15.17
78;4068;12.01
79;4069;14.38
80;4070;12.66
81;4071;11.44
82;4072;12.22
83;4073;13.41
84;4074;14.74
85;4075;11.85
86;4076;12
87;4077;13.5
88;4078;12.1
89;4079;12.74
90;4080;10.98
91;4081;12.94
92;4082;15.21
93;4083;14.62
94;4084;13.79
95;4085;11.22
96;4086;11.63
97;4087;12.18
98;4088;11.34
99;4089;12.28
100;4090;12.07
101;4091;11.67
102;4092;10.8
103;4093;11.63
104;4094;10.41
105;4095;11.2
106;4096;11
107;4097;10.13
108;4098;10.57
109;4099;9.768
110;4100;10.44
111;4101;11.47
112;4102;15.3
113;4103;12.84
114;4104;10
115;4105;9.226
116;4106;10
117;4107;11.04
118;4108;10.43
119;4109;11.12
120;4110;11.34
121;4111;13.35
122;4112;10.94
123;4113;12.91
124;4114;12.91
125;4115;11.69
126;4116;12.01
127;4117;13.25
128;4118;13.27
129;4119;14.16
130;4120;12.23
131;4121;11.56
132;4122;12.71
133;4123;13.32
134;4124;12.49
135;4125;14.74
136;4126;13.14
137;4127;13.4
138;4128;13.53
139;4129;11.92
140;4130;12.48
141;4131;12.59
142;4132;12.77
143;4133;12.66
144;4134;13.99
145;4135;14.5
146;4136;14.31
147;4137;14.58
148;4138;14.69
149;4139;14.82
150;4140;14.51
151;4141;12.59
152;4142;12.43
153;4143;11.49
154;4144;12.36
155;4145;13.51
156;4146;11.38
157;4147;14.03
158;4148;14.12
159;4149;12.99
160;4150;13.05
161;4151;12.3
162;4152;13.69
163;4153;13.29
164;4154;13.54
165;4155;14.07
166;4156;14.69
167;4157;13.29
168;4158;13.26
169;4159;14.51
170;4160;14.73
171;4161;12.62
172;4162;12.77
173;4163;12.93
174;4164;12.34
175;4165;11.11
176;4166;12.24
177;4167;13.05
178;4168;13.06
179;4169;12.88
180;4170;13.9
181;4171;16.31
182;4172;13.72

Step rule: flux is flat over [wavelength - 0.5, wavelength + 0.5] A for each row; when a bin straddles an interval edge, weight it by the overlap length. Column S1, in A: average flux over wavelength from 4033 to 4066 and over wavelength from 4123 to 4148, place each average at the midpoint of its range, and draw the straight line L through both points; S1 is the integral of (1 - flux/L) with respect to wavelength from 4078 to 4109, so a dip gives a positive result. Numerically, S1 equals 4.81 A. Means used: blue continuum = 14.2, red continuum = 13.3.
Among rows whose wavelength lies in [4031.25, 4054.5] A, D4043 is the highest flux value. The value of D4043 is 16.08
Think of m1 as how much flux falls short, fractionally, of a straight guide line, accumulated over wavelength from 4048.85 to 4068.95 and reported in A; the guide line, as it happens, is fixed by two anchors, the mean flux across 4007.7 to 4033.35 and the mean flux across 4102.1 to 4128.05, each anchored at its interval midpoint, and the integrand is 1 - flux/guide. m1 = -2.1 A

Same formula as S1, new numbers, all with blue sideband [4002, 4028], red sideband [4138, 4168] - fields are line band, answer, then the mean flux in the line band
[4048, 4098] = 1.4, 13.1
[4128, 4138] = -0.1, 13.4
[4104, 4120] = 1.8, 11.8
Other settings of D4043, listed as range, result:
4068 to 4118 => 15.3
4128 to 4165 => 14.82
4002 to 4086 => 16.37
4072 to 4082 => 15.21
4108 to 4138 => 14.74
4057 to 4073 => 16.05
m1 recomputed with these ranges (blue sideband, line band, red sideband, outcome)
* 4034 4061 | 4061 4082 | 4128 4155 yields 1.5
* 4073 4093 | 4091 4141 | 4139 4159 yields 2.2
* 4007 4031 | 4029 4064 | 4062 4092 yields -2.4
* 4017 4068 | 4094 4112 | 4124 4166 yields 3.2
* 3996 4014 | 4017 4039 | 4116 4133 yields 0.2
